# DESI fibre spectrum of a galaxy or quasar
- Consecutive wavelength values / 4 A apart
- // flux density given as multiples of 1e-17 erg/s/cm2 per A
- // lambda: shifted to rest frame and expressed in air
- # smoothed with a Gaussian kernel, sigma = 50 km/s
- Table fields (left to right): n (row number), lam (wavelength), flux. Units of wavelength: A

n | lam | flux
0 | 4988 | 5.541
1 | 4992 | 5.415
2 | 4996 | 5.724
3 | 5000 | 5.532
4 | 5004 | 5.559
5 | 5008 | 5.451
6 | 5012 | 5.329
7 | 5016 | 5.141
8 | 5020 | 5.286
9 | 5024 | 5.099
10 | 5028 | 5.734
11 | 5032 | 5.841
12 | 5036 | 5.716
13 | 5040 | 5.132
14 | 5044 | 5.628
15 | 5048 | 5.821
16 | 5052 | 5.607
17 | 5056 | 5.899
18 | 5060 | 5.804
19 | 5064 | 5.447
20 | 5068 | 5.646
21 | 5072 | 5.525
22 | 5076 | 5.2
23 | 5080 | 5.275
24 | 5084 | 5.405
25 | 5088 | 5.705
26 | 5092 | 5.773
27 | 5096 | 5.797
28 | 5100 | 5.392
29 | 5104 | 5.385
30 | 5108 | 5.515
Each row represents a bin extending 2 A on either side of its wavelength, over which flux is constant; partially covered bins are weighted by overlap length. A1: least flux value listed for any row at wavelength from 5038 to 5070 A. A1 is 5.132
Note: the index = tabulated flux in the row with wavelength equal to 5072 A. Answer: 5.525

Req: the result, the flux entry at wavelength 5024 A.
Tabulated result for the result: 5.099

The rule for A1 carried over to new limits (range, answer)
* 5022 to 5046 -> 5.099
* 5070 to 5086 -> 5.2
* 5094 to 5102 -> 5.392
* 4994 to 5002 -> 5.532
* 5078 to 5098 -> 5.275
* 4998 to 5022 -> 5.141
